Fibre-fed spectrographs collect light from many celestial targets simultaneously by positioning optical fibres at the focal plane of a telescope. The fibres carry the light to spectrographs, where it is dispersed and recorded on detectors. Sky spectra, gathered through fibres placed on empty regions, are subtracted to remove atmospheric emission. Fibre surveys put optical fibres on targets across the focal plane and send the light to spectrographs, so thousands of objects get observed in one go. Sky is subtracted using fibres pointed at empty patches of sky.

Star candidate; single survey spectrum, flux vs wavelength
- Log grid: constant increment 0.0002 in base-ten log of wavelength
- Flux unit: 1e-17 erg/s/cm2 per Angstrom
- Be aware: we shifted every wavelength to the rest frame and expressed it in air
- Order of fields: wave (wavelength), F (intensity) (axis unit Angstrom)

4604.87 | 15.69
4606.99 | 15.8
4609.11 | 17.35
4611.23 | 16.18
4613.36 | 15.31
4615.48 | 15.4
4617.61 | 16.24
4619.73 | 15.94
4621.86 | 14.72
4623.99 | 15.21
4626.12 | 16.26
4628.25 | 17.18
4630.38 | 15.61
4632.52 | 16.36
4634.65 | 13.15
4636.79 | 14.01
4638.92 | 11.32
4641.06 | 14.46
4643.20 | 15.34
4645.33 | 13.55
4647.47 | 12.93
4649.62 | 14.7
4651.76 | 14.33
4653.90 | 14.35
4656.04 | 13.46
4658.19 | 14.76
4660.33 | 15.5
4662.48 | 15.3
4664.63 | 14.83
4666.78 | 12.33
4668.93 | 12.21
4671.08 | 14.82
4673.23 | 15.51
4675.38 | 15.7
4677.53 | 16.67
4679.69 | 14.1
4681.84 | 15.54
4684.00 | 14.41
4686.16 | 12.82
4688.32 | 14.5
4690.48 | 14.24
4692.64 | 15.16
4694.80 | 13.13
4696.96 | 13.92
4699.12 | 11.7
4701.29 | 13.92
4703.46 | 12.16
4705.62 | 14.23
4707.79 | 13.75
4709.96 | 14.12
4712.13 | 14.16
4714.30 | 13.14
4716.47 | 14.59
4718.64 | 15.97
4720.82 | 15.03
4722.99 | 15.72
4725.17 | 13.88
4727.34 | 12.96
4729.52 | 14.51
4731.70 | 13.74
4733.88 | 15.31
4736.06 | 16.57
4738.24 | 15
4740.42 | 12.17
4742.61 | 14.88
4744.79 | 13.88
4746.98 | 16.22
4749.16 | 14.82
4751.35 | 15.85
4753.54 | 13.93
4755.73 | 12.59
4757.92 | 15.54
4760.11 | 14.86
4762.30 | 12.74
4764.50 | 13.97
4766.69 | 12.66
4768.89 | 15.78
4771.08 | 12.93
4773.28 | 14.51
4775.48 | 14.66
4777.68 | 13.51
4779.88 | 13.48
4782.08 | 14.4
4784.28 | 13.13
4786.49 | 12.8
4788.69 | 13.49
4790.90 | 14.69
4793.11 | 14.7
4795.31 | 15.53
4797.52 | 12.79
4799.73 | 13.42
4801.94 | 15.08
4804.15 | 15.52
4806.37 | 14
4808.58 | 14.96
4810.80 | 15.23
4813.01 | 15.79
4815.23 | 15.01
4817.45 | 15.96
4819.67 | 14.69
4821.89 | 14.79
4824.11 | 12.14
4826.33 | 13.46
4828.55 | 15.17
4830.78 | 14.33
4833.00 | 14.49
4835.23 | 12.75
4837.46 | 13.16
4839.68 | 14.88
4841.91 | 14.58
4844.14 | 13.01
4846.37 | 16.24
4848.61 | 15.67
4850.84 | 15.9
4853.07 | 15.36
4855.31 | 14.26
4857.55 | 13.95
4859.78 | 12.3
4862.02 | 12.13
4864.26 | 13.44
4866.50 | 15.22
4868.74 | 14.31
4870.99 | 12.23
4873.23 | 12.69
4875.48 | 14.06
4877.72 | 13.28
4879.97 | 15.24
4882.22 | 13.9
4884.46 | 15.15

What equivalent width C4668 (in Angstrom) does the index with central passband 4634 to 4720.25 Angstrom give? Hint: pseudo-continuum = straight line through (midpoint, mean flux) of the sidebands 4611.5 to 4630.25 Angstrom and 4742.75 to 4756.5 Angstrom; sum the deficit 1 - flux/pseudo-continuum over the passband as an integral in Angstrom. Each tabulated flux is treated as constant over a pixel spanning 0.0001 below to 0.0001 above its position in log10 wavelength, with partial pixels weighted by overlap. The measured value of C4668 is 6.5 Angstrom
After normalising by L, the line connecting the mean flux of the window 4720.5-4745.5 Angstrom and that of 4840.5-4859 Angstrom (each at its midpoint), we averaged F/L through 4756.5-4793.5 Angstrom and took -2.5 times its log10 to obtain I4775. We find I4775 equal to 0.05 mag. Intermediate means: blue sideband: 14.5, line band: 14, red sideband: 14.8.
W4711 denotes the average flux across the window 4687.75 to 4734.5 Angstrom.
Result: 14.1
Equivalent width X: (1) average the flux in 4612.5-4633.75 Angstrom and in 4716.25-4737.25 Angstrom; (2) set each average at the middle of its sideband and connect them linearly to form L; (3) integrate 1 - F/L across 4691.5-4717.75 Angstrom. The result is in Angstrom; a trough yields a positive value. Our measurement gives 2.4 Angstrom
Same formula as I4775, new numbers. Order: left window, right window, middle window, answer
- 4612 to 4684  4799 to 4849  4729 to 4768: 0.017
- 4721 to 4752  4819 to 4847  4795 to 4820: -0.042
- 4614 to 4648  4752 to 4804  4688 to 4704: 0.070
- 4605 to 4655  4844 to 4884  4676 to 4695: 0.016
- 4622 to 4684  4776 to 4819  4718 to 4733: 0.000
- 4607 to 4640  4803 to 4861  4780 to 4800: 0.061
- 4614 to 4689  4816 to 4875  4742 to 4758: -0.020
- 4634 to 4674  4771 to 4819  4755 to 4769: 0.028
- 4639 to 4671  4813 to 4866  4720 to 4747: -0.028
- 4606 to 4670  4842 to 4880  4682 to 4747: 0.027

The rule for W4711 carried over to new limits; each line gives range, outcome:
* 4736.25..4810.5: 14.2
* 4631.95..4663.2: 14.2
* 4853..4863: 13.4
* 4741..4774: 14.3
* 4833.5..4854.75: 14.6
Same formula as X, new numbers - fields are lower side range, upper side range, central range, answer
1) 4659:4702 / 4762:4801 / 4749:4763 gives -0.4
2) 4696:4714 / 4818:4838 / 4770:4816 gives -1.5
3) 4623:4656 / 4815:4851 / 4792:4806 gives 0.0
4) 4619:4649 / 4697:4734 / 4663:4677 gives 0.0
